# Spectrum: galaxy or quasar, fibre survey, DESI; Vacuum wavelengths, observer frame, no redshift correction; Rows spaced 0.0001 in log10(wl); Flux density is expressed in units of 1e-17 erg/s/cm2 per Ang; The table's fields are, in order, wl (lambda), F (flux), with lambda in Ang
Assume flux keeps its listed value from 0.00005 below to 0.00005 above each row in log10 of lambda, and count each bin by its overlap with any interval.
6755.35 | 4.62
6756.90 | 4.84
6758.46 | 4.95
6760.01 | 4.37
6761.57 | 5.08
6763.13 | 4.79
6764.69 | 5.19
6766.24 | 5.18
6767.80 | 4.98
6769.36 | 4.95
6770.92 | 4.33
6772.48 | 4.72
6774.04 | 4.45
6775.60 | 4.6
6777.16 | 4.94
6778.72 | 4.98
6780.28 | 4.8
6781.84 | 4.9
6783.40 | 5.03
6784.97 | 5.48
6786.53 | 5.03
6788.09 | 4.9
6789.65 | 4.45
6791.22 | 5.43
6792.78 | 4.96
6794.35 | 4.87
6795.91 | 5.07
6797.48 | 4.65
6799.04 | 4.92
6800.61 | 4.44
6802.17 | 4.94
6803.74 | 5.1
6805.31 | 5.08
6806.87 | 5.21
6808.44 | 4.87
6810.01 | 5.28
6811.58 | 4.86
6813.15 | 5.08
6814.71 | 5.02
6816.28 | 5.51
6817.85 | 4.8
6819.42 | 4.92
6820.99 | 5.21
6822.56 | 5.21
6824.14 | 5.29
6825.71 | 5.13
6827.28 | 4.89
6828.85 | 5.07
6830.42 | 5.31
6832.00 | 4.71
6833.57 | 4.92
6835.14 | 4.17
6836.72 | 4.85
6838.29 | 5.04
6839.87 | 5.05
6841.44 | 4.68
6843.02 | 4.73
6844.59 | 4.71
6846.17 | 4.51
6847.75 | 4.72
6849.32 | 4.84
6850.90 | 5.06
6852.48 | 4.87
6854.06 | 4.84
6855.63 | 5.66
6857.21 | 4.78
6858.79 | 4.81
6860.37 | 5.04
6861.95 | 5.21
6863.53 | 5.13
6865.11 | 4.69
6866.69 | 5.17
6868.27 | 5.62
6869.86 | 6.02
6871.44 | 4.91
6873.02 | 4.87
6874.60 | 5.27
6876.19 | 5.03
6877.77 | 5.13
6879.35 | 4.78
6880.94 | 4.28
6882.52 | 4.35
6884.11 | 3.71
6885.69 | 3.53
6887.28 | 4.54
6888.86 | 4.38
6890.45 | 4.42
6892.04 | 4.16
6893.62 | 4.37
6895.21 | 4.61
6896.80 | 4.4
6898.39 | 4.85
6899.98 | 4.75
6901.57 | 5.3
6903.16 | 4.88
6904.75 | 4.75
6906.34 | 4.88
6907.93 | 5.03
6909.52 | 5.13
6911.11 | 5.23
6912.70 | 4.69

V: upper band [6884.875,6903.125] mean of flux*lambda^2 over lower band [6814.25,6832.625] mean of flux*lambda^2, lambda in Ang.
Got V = 0.90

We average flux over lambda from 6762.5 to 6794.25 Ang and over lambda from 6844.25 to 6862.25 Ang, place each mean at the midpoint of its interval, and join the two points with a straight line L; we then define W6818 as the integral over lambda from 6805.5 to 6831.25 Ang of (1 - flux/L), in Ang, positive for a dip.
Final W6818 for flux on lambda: -1.0 Ang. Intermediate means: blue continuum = 4.9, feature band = 5.1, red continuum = 4.92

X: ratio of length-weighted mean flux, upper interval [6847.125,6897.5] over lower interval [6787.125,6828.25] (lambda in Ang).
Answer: 0.96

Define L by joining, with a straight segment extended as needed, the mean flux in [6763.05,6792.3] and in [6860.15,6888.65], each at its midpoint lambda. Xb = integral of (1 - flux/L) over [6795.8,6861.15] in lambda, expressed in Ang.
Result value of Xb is -1.1 Ang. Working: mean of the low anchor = 4.91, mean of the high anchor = 4.84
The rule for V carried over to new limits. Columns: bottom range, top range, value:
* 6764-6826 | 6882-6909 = 0.94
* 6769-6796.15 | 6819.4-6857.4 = 1.03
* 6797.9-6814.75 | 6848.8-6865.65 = 1.02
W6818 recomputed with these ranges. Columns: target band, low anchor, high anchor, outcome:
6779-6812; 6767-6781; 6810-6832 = -0.4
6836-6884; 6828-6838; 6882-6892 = -4.8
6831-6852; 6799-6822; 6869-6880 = 1.3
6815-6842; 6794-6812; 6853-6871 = 0.3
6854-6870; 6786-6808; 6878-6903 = -2.0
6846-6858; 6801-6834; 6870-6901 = -0.3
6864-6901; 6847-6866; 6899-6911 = 2.1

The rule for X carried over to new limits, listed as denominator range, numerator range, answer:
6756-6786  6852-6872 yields 1.06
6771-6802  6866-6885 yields 1.01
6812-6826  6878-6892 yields 0.84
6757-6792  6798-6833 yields 1.03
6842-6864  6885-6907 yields 0.93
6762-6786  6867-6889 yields 0.97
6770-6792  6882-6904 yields 0.91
